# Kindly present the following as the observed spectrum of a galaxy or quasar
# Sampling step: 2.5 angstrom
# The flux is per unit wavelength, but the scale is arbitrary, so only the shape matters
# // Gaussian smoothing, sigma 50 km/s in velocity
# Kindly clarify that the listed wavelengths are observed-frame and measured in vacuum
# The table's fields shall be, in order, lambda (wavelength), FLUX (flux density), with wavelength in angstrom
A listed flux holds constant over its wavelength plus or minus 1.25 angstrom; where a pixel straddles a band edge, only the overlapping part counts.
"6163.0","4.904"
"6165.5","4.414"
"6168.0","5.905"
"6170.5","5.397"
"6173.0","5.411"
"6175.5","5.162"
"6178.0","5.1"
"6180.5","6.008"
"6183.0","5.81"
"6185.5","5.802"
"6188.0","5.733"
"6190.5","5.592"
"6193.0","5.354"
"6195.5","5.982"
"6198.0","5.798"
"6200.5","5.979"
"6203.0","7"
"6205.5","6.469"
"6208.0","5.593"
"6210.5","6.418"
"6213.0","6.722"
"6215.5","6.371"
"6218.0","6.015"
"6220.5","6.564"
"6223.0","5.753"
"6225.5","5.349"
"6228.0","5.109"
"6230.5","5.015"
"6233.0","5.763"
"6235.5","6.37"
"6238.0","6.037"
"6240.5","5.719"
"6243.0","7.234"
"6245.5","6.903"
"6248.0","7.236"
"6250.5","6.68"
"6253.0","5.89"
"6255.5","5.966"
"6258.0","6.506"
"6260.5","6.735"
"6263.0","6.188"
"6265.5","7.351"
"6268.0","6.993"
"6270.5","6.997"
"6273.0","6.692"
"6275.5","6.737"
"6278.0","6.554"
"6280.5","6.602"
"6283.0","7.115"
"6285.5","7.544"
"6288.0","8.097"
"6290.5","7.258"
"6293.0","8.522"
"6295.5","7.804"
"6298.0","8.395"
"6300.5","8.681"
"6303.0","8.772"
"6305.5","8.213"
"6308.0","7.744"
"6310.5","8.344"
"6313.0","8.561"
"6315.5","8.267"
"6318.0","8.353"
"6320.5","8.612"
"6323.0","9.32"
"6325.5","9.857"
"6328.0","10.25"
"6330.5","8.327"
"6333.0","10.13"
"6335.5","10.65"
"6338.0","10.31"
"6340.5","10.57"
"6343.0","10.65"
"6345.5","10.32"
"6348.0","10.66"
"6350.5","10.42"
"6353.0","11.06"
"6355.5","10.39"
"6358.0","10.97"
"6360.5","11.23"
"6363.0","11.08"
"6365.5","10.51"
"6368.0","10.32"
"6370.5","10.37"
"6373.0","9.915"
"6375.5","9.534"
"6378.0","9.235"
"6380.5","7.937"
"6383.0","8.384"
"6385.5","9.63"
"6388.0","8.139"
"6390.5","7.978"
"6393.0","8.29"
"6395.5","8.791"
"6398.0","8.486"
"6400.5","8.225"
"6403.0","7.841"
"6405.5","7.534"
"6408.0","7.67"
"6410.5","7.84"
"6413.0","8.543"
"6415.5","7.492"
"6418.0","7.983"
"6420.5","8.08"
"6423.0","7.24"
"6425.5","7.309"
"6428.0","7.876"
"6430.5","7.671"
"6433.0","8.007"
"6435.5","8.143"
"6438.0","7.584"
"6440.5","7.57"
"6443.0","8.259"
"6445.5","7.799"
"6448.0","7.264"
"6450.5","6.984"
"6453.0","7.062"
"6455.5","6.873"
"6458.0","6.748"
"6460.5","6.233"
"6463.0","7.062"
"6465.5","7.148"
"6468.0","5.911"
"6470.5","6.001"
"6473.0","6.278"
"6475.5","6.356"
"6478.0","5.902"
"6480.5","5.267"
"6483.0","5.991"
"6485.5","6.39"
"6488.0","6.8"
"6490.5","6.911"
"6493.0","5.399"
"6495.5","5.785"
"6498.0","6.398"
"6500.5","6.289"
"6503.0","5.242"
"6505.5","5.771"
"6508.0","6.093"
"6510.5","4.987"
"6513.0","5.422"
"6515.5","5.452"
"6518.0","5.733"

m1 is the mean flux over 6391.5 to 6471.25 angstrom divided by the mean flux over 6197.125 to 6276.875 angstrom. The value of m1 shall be 1.20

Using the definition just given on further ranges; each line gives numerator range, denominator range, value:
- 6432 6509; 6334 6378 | 0.63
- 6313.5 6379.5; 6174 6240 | 1.71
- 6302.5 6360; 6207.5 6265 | 1.55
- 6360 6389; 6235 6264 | 1.50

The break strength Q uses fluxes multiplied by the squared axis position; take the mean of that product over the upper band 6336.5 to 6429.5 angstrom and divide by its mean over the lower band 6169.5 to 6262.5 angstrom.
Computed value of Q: 1.6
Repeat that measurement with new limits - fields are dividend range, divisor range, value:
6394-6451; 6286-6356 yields 0.88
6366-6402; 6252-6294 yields 1.34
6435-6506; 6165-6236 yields 1.24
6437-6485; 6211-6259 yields 1.17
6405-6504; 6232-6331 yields 0.98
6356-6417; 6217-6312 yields 1.36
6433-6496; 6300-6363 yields 0.73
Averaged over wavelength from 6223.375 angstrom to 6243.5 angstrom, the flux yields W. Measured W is 5.77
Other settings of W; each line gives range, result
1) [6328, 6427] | 9.24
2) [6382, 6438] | 8.04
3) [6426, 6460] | 7.49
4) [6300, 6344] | 9.2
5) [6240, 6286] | 6.72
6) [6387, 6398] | 8.32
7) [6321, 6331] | 9.46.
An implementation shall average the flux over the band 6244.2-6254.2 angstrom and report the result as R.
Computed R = 6.68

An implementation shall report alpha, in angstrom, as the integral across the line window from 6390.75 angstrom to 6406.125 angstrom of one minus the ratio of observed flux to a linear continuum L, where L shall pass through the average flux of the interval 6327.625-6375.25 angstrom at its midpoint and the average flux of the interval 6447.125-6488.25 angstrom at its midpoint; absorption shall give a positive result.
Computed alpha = 1.1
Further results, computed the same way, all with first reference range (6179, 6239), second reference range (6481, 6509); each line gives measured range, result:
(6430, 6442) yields -3.5 angstrom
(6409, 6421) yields -3.9 angstrom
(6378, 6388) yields -4.4 angstrom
